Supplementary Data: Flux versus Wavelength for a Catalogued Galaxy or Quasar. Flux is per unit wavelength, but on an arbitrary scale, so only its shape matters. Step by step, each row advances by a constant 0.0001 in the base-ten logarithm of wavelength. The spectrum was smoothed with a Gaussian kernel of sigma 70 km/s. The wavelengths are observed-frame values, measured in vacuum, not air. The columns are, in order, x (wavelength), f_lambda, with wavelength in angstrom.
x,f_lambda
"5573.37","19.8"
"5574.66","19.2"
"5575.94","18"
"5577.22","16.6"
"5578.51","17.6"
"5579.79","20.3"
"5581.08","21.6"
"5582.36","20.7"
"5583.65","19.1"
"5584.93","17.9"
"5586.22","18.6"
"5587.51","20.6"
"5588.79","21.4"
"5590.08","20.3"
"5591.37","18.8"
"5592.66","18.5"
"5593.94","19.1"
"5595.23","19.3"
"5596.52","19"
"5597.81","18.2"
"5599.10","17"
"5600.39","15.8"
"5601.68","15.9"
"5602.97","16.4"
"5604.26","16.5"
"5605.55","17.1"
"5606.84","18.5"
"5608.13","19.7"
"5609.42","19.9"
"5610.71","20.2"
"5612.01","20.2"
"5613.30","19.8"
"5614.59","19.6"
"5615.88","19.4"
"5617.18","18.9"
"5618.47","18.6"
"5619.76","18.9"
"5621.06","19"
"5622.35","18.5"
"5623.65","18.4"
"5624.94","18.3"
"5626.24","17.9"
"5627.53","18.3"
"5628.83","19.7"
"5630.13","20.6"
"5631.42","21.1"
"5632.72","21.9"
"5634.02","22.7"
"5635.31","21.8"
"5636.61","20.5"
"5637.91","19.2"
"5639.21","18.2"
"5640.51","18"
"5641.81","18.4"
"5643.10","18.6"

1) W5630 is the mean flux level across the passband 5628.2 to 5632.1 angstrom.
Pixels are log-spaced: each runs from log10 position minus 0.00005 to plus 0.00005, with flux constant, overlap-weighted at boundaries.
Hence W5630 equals 20.5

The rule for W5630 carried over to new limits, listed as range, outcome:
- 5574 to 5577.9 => 17.9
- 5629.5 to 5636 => 21.6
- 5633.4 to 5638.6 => 21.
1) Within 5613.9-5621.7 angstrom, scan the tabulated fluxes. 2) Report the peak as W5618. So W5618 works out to 19.6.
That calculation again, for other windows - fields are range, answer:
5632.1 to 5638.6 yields 22.7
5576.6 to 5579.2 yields 17.6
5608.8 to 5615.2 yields 20.2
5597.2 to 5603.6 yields 18.2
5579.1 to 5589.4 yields 21.6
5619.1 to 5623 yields 19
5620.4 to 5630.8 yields 20.6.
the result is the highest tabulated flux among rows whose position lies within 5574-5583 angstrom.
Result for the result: 21.6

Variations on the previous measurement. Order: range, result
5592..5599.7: 19.3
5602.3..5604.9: 16.5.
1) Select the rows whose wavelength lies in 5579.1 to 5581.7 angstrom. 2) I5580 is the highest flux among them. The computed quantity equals 21.6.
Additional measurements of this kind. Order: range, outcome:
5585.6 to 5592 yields 21.4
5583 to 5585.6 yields 19.1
